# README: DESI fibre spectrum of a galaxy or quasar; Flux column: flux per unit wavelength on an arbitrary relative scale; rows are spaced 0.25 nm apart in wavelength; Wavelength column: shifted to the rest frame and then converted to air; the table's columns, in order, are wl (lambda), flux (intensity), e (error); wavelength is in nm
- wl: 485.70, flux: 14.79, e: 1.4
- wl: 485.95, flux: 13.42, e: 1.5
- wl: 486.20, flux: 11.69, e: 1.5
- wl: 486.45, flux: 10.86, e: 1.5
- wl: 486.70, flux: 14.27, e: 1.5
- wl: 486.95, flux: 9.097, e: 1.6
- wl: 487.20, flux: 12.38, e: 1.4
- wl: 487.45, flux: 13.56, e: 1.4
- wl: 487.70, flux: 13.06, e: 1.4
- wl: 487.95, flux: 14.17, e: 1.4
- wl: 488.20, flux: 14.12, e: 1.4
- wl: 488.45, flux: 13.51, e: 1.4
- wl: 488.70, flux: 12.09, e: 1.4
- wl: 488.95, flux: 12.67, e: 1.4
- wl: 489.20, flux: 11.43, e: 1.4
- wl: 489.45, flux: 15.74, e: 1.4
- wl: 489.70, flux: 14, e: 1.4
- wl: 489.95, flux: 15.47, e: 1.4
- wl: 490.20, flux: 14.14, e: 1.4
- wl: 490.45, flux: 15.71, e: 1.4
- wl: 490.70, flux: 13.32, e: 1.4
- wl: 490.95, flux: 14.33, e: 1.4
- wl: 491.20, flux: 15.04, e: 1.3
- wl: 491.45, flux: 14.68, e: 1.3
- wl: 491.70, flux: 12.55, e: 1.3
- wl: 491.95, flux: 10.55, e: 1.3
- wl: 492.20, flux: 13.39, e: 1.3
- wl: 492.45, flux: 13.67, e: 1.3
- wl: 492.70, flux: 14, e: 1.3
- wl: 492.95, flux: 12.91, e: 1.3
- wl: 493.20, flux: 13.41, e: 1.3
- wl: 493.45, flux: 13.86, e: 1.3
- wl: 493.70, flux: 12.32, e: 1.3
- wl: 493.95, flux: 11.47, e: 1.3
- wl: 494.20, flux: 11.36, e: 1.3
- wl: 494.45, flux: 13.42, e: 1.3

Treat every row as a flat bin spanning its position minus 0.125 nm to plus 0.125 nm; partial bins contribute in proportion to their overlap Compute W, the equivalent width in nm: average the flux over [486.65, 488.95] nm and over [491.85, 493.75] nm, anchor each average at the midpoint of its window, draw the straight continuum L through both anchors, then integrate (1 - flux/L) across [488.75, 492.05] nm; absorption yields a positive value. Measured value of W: -0.21 nm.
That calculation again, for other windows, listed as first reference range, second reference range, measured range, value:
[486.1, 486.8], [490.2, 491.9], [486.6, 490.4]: -0.08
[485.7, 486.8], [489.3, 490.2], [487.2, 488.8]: 0.05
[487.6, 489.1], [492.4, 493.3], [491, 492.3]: 0.01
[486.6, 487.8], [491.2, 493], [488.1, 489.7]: -0.07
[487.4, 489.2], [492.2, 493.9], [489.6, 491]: -0.14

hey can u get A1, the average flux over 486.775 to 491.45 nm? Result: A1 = 13.6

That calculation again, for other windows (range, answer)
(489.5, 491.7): 14.5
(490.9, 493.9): 13.3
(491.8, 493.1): 12.9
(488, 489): 13.2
